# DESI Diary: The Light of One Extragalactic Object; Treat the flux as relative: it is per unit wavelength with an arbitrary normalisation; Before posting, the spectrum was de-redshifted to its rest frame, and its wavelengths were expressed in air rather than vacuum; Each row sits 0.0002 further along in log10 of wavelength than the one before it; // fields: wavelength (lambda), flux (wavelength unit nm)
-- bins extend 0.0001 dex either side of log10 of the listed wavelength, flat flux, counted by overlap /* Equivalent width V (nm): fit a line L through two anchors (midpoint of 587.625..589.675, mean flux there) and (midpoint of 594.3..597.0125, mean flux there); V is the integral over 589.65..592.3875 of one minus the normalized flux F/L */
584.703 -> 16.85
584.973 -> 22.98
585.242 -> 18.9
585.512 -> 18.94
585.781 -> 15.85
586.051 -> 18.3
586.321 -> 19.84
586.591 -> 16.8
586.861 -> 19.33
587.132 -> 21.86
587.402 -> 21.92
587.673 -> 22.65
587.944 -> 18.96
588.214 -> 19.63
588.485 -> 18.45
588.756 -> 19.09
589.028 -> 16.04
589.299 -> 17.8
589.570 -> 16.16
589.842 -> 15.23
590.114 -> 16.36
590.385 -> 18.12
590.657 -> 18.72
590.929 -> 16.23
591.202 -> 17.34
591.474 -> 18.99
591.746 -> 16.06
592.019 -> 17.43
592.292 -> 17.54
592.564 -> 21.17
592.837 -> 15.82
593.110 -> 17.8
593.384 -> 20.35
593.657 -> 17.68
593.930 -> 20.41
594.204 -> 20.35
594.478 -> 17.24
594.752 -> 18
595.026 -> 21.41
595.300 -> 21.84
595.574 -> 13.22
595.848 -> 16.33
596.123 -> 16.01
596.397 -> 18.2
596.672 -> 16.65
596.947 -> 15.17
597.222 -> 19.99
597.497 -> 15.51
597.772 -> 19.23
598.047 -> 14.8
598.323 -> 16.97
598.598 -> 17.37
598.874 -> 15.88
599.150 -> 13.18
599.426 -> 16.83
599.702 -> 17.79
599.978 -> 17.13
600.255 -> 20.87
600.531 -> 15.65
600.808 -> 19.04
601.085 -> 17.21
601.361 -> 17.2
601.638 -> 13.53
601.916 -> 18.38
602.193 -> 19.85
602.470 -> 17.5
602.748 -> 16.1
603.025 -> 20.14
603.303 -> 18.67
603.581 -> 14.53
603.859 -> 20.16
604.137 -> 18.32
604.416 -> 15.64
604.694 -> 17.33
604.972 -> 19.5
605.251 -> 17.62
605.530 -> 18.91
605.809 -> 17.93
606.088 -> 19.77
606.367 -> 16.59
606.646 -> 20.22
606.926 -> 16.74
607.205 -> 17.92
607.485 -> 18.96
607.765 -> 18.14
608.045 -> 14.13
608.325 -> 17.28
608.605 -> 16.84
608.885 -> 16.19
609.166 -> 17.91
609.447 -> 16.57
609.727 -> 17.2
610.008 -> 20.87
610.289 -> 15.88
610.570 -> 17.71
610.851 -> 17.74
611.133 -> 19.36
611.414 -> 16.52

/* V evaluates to 0.15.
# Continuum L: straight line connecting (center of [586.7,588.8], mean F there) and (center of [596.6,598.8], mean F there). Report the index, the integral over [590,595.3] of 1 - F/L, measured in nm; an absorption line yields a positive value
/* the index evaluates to 0.06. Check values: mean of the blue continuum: 20.2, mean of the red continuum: 16.9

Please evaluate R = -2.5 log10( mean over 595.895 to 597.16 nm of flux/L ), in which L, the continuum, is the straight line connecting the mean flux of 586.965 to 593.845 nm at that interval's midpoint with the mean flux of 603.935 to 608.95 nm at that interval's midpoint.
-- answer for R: 0.09 mag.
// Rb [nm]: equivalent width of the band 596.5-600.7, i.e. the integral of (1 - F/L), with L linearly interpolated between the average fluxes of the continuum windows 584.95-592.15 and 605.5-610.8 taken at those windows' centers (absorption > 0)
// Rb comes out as 0.26 nm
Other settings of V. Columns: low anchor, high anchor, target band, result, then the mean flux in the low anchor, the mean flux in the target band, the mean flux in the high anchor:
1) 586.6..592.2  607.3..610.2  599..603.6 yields 0.10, 18.3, 17.3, 17.4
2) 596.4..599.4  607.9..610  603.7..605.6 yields -0.16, 16.6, 18.1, 16.9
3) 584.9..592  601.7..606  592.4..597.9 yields 0.04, 18.4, 18.1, 18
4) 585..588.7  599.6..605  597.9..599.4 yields 0.20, 19.4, 15.8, 17.7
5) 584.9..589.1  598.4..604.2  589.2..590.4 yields 0.15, 19.3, 16.6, 17.4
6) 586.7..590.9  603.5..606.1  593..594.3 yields -0.06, 18.6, 19.3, 18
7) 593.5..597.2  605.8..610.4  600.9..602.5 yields 0.04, 18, 17.3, 17.6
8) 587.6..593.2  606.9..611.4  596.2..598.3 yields 0.08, 17.8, 17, 17.5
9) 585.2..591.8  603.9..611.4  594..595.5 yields -0.11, 18.3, 19.5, 17.8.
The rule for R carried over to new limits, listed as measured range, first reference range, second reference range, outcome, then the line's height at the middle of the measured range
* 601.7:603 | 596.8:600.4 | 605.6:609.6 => -0.042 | 17.2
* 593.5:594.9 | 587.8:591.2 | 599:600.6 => -0.090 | 17.3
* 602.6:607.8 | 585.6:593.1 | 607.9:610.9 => -0.044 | 17.3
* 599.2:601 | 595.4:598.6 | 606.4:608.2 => -0.043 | 16.9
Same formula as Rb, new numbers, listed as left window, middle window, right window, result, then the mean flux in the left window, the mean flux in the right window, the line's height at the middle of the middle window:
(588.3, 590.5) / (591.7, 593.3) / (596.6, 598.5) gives -0.07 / 17.2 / 16.9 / 17.1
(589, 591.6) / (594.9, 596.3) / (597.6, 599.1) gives -0.08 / 17.1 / 16.6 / 16.8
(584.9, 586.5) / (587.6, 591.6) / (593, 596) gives 0.19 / 18.9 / 18.6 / 18.8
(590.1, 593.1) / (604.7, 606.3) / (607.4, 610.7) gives -0.11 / 17.7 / 17.3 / 17.4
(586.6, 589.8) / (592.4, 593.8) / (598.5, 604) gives -0.01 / 19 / 17.4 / 18.4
